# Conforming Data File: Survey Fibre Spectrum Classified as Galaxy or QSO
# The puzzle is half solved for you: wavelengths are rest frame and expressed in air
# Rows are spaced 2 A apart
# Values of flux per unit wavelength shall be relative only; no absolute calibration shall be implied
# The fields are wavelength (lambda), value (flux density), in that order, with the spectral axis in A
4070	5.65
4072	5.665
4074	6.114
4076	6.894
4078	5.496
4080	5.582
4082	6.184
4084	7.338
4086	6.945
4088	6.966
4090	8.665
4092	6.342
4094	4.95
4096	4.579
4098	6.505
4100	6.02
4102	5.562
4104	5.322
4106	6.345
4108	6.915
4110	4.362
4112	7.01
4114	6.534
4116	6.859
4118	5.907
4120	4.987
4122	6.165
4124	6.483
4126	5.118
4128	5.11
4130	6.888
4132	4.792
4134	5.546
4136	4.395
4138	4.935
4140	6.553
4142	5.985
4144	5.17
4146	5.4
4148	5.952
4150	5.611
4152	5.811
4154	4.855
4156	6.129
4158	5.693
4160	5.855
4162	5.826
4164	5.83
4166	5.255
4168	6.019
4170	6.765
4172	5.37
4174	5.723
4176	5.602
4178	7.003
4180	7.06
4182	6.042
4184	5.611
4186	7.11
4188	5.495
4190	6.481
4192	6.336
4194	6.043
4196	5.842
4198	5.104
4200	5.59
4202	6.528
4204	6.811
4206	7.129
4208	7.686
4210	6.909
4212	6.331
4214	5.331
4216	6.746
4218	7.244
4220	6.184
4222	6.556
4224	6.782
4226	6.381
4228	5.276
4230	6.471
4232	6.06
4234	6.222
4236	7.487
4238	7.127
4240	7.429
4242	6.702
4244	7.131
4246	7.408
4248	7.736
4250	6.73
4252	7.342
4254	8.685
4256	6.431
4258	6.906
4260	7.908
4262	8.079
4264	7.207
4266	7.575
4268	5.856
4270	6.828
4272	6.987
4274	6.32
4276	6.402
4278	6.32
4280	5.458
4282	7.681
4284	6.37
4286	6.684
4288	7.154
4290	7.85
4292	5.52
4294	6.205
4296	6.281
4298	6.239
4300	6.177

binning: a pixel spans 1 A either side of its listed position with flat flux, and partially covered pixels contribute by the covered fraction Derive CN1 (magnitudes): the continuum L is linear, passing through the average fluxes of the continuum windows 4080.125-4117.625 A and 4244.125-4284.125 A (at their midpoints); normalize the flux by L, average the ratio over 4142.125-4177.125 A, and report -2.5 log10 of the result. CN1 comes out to 0.15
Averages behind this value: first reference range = 6.28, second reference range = 7.03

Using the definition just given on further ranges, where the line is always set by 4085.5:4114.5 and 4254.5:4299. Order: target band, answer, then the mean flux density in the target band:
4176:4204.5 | 0.05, 6.19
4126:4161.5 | 0.14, 5.56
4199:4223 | -0.01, 6.59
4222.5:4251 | -0.02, 6.78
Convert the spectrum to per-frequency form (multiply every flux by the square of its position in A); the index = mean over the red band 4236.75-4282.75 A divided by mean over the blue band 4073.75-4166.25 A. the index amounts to 1.28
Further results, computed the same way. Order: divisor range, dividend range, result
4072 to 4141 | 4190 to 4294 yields 1.19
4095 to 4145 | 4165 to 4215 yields 1.11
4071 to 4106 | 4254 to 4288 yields 1.21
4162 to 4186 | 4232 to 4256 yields 1.23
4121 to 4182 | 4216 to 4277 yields 1.25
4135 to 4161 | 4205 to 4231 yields 1.21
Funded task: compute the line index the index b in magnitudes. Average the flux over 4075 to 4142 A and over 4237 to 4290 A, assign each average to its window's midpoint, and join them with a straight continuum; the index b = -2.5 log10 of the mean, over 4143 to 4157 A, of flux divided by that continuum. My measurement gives 0.13 mag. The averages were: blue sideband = 6.01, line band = 5.56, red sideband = 7.03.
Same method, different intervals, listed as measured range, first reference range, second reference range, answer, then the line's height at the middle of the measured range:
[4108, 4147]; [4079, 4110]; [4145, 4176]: 0.047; 5.98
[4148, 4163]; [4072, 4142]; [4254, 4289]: 0.102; 6.27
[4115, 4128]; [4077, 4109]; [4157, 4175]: 0.039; 6.07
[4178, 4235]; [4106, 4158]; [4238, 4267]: 0.066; 6.75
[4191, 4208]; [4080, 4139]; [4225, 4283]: 0.050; 6.56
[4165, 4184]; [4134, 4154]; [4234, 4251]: -0.009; 6.01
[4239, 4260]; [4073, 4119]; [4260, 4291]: -0.076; 6.79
